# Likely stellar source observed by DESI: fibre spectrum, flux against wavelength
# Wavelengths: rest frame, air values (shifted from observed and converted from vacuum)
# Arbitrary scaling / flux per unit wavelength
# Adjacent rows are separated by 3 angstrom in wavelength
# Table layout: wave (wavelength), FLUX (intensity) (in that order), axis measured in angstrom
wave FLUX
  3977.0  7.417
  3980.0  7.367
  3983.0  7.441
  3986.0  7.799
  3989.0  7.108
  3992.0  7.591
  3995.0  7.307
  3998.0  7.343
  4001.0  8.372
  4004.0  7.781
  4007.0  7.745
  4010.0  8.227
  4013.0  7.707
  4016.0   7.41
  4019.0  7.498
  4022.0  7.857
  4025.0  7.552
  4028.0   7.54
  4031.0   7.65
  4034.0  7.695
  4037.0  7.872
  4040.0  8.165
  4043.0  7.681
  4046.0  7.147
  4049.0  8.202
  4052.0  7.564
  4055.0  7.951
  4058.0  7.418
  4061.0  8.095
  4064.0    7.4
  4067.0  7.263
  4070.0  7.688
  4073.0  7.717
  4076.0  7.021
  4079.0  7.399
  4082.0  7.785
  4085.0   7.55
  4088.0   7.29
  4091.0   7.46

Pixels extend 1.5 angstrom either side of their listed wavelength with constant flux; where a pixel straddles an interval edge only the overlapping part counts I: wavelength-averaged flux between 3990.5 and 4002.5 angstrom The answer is 7.65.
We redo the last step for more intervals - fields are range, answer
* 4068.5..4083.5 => 7.52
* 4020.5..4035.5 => 7.66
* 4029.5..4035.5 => 7.67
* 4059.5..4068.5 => 7.59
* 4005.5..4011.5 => 7.99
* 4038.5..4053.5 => 7.75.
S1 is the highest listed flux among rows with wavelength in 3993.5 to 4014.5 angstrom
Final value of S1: 8.372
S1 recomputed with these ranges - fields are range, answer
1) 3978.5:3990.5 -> 7.799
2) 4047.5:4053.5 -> 8.202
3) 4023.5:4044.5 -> 8.165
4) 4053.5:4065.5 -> 8.095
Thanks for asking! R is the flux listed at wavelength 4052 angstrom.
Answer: 7.564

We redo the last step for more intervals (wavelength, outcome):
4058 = 7.418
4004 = 7.781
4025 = 7.552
